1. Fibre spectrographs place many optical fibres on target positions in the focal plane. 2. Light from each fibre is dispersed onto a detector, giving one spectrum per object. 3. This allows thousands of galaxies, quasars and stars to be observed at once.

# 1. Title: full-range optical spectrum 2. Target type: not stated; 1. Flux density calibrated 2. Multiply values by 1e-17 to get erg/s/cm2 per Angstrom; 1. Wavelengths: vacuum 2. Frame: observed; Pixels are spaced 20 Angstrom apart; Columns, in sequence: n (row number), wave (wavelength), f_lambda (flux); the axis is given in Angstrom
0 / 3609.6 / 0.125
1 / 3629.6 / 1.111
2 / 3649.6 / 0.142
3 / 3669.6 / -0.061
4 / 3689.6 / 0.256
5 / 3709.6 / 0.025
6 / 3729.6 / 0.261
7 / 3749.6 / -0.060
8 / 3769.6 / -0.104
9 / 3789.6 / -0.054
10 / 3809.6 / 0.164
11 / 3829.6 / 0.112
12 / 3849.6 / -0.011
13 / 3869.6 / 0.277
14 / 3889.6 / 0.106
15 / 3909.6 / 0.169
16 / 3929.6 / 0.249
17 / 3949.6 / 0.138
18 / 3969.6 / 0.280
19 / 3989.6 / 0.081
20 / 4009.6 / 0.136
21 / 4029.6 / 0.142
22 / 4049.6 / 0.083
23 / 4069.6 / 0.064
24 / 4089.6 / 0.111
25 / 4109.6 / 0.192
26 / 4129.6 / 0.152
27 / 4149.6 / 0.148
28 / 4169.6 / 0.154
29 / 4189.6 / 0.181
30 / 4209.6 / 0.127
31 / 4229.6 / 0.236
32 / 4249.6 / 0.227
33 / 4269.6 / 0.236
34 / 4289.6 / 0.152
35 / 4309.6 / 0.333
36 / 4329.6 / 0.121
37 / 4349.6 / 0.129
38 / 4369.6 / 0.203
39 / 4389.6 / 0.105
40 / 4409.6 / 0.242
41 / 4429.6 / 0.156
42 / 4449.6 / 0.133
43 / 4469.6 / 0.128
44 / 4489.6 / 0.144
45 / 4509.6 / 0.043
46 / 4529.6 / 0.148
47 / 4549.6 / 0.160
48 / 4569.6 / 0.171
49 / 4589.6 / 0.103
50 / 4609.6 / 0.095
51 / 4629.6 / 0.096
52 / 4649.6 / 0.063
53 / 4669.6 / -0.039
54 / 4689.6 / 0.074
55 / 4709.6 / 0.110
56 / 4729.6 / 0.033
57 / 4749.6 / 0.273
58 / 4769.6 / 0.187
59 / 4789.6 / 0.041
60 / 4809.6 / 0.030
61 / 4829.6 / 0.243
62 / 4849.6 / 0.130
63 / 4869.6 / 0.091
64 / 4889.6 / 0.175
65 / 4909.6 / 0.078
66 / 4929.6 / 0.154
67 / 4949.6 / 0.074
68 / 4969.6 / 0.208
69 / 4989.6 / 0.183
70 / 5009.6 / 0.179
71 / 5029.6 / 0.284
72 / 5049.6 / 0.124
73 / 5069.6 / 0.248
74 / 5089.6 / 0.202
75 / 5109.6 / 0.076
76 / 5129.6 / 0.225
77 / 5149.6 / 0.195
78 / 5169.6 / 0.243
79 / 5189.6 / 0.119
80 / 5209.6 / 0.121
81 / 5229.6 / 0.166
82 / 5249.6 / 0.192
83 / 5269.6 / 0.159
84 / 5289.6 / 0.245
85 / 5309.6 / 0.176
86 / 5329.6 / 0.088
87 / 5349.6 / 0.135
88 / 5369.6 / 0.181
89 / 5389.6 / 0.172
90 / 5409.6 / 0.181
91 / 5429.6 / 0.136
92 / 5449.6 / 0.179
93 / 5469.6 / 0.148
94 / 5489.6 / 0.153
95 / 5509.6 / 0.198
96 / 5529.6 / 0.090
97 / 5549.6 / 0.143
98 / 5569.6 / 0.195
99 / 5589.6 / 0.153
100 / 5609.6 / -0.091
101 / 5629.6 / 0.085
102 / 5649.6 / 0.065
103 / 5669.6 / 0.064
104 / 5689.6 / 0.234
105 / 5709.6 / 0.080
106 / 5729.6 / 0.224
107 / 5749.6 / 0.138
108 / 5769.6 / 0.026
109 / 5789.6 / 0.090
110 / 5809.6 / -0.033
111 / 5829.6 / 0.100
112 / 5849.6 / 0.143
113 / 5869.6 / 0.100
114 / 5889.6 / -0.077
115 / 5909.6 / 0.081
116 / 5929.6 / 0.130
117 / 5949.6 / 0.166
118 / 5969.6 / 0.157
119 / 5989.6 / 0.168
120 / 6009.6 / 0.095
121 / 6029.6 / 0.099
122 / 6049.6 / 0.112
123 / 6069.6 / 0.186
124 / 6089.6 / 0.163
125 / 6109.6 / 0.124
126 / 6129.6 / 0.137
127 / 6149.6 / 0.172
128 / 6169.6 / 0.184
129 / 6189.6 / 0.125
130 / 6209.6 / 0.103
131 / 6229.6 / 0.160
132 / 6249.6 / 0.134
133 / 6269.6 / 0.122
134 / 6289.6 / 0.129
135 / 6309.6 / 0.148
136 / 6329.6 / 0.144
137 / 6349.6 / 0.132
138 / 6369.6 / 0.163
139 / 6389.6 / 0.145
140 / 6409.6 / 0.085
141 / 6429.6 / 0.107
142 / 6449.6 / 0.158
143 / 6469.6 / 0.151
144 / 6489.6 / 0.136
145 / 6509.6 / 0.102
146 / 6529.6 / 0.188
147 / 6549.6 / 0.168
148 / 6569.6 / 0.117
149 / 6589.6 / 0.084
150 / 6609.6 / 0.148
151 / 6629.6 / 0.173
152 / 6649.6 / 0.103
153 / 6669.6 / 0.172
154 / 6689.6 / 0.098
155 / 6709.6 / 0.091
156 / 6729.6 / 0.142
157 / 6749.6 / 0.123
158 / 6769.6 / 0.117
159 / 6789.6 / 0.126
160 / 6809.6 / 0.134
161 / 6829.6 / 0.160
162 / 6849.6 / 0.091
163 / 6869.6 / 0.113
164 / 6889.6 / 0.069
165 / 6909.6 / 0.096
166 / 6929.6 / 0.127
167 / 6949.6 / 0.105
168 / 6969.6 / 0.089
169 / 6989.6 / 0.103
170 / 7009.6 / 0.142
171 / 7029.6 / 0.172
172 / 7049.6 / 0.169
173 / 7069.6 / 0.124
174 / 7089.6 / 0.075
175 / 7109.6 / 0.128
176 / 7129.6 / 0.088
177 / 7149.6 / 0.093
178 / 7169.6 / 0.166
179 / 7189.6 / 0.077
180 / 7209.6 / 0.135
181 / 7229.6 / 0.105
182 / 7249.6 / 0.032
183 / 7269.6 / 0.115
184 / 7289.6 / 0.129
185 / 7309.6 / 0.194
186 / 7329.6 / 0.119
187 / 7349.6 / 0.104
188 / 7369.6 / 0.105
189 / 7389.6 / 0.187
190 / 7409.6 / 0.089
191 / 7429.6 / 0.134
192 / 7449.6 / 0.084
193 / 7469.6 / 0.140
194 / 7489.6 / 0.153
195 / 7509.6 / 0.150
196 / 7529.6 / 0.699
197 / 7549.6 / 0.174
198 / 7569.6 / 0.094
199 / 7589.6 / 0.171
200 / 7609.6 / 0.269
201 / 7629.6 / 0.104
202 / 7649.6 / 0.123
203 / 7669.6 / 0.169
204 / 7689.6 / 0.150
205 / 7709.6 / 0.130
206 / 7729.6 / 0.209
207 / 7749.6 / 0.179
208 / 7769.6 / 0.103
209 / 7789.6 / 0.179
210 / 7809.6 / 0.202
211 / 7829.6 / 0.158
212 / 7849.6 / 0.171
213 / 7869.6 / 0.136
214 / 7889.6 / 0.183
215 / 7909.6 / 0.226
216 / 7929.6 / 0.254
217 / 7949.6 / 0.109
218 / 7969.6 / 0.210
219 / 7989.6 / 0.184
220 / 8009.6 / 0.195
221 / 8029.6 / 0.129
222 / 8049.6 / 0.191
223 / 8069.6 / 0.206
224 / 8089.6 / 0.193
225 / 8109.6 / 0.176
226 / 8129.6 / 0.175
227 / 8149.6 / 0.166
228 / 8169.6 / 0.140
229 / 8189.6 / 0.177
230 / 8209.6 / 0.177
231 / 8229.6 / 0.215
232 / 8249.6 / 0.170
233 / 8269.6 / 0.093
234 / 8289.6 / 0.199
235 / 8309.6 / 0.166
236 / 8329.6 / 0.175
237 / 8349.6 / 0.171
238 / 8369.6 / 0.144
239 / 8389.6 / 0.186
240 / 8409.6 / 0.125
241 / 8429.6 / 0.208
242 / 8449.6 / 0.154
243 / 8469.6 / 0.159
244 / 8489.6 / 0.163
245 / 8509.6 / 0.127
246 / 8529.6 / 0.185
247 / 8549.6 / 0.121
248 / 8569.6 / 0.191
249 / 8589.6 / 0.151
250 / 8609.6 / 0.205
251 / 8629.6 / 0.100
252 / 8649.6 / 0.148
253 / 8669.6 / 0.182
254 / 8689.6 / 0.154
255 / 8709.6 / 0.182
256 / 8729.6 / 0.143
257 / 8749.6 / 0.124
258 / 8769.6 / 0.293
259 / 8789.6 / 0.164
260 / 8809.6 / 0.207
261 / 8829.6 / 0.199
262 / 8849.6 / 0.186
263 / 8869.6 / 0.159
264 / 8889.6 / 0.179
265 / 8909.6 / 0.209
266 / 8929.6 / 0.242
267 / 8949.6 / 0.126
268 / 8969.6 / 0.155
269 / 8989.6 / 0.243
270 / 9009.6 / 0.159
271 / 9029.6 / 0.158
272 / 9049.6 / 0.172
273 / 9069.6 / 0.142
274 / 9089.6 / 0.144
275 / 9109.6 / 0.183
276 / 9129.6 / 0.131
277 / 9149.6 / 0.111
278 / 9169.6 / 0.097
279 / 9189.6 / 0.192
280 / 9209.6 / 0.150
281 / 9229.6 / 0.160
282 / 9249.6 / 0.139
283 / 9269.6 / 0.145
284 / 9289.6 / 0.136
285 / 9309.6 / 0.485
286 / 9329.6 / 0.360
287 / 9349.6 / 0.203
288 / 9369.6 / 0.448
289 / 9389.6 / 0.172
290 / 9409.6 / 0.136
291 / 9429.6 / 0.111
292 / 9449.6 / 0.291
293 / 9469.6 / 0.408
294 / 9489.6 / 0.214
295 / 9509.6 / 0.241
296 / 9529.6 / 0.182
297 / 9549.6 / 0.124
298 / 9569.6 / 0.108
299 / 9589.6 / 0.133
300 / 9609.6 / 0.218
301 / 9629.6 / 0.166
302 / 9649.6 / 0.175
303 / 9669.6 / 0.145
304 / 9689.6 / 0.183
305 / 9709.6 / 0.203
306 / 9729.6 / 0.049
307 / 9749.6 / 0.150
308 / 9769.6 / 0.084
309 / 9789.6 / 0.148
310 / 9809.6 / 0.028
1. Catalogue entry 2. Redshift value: 1.020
